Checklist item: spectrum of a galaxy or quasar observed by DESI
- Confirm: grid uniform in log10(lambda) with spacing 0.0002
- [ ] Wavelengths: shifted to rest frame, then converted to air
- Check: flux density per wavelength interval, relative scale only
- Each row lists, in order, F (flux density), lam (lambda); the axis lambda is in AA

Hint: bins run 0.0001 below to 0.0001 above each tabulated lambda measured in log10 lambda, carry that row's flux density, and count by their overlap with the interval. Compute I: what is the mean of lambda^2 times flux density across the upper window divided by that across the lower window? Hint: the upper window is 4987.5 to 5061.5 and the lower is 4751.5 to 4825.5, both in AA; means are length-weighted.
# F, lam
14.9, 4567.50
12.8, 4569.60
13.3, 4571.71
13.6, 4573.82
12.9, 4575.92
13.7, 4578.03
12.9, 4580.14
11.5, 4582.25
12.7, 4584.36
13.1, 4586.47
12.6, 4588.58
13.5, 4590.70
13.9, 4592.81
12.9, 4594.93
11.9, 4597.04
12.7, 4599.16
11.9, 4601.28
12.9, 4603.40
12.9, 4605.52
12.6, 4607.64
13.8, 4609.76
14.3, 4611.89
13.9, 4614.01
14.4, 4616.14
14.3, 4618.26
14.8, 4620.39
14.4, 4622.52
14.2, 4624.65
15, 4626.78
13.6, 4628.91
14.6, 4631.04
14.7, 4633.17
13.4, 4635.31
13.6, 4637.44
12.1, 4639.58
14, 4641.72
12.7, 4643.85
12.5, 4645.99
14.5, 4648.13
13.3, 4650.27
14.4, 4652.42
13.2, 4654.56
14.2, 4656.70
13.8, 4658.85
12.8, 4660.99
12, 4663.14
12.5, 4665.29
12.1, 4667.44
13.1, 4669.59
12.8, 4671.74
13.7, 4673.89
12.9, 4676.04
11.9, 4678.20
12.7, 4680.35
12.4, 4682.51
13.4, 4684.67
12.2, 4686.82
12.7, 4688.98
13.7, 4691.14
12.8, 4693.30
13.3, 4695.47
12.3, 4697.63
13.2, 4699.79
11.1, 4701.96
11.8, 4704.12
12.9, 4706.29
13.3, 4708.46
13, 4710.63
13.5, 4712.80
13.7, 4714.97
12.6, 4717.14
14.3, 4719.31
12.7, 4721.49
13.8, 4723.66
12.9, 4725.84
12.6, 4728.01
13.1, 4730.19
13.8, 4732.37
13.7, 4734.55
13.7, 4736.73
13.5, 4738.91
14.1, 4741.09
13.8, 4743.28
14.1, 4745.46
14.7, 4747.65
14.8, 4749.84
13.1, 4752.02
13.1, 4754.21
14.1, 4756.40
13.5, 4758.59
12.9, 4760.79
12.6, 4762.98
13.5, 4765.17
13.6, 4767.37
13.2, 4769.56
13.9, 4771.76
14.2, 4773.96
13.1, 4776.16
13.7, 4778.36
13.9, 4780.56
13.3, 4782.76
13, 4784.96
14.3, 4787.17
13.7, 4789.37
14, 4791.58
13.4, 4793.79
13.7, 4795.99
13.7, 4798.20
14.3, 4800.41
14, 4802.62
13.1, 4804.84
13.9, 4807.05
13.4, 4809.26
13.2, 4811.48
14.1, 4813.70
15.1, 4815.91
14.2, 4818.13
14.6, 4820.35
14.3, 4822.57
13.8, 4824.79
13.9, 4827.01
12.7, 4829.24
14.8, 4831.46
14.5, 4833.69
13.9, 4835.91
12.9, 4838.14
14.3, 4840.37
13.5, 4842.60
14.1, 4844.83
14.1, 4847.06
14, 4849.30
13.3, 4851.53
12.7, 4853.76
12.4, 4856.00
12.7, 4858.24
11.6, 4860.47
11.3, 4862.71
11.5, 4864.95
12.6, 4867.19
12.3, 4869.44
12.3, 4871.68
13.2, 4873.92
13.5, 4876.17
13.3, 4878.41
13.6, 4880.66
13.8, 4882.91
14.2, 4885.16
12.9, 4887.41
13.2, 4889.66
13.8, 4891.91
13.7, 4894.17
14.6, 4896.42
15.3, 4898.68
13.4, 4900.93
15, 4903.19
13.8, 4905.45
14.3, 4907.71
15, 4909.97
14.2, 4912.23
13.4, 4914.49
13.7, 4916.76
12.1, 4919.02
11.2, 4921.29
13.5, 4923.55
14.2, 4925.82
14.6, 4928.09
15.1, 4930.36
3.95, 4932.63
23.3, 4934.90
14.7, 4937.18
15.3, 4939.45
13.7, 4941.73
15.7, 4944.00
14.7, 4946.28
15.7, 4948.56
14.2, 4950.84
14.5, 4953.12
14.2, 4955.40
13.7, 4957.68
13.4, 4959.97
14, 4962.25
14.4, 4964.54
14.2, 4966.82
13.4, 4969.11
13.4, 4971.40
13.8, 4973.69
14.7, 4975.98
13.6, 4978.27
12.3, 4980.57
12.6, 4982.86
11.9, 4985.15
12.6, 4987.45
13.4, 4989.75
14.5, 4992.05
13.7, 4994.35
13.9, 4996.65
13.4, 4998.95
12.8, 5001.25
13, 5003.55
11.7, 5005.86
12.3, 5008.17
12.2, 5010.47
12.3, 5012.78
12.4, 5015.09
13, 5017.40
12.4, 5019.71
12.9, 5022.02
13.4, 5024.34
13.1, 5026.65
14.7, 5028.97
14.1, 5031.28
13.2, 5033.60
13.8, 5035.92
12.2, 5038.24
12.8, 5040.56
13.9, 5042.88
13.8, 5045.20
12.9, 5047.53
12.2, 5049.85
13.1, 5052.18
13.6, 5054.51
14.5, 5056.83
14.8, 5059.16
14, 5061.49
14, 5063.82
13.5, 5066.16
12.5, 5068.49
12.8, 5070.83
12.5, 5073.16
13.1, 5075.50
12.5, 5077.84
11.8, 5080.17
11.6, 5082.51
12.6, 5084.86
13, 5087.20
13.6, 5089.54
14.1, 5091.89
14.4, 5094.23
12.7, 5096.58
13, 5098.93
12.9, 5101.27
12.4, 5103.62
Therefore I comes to 1.06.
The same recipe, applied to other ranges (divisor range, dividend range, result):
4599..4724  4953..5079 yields 1.16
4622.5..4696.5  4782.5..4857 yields 1.11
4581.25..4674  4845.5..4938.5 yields 1.13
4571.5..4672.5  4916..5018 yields 1.17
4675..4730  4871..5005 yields 1.18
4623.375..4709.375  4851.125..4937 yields 1.12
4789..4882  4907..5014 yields 1.07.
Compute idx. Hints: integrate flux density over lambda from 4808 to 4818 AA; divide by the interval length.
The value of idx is 14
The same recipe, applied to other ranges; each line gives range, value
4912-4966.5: 14.1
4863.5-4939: 13.6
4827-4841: 13.8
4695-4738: 13.1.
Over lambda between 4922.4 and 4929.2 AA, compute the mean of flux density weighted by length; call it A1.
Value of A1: 14.1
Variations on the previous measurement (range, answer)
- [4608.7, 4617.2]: 14.1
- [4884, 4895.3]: 13.6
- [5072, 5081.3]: 12.5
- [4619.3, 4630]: 14.4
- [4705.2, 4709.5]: 13.1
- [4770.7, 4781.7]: 13.8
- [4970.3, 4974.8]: 13.6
